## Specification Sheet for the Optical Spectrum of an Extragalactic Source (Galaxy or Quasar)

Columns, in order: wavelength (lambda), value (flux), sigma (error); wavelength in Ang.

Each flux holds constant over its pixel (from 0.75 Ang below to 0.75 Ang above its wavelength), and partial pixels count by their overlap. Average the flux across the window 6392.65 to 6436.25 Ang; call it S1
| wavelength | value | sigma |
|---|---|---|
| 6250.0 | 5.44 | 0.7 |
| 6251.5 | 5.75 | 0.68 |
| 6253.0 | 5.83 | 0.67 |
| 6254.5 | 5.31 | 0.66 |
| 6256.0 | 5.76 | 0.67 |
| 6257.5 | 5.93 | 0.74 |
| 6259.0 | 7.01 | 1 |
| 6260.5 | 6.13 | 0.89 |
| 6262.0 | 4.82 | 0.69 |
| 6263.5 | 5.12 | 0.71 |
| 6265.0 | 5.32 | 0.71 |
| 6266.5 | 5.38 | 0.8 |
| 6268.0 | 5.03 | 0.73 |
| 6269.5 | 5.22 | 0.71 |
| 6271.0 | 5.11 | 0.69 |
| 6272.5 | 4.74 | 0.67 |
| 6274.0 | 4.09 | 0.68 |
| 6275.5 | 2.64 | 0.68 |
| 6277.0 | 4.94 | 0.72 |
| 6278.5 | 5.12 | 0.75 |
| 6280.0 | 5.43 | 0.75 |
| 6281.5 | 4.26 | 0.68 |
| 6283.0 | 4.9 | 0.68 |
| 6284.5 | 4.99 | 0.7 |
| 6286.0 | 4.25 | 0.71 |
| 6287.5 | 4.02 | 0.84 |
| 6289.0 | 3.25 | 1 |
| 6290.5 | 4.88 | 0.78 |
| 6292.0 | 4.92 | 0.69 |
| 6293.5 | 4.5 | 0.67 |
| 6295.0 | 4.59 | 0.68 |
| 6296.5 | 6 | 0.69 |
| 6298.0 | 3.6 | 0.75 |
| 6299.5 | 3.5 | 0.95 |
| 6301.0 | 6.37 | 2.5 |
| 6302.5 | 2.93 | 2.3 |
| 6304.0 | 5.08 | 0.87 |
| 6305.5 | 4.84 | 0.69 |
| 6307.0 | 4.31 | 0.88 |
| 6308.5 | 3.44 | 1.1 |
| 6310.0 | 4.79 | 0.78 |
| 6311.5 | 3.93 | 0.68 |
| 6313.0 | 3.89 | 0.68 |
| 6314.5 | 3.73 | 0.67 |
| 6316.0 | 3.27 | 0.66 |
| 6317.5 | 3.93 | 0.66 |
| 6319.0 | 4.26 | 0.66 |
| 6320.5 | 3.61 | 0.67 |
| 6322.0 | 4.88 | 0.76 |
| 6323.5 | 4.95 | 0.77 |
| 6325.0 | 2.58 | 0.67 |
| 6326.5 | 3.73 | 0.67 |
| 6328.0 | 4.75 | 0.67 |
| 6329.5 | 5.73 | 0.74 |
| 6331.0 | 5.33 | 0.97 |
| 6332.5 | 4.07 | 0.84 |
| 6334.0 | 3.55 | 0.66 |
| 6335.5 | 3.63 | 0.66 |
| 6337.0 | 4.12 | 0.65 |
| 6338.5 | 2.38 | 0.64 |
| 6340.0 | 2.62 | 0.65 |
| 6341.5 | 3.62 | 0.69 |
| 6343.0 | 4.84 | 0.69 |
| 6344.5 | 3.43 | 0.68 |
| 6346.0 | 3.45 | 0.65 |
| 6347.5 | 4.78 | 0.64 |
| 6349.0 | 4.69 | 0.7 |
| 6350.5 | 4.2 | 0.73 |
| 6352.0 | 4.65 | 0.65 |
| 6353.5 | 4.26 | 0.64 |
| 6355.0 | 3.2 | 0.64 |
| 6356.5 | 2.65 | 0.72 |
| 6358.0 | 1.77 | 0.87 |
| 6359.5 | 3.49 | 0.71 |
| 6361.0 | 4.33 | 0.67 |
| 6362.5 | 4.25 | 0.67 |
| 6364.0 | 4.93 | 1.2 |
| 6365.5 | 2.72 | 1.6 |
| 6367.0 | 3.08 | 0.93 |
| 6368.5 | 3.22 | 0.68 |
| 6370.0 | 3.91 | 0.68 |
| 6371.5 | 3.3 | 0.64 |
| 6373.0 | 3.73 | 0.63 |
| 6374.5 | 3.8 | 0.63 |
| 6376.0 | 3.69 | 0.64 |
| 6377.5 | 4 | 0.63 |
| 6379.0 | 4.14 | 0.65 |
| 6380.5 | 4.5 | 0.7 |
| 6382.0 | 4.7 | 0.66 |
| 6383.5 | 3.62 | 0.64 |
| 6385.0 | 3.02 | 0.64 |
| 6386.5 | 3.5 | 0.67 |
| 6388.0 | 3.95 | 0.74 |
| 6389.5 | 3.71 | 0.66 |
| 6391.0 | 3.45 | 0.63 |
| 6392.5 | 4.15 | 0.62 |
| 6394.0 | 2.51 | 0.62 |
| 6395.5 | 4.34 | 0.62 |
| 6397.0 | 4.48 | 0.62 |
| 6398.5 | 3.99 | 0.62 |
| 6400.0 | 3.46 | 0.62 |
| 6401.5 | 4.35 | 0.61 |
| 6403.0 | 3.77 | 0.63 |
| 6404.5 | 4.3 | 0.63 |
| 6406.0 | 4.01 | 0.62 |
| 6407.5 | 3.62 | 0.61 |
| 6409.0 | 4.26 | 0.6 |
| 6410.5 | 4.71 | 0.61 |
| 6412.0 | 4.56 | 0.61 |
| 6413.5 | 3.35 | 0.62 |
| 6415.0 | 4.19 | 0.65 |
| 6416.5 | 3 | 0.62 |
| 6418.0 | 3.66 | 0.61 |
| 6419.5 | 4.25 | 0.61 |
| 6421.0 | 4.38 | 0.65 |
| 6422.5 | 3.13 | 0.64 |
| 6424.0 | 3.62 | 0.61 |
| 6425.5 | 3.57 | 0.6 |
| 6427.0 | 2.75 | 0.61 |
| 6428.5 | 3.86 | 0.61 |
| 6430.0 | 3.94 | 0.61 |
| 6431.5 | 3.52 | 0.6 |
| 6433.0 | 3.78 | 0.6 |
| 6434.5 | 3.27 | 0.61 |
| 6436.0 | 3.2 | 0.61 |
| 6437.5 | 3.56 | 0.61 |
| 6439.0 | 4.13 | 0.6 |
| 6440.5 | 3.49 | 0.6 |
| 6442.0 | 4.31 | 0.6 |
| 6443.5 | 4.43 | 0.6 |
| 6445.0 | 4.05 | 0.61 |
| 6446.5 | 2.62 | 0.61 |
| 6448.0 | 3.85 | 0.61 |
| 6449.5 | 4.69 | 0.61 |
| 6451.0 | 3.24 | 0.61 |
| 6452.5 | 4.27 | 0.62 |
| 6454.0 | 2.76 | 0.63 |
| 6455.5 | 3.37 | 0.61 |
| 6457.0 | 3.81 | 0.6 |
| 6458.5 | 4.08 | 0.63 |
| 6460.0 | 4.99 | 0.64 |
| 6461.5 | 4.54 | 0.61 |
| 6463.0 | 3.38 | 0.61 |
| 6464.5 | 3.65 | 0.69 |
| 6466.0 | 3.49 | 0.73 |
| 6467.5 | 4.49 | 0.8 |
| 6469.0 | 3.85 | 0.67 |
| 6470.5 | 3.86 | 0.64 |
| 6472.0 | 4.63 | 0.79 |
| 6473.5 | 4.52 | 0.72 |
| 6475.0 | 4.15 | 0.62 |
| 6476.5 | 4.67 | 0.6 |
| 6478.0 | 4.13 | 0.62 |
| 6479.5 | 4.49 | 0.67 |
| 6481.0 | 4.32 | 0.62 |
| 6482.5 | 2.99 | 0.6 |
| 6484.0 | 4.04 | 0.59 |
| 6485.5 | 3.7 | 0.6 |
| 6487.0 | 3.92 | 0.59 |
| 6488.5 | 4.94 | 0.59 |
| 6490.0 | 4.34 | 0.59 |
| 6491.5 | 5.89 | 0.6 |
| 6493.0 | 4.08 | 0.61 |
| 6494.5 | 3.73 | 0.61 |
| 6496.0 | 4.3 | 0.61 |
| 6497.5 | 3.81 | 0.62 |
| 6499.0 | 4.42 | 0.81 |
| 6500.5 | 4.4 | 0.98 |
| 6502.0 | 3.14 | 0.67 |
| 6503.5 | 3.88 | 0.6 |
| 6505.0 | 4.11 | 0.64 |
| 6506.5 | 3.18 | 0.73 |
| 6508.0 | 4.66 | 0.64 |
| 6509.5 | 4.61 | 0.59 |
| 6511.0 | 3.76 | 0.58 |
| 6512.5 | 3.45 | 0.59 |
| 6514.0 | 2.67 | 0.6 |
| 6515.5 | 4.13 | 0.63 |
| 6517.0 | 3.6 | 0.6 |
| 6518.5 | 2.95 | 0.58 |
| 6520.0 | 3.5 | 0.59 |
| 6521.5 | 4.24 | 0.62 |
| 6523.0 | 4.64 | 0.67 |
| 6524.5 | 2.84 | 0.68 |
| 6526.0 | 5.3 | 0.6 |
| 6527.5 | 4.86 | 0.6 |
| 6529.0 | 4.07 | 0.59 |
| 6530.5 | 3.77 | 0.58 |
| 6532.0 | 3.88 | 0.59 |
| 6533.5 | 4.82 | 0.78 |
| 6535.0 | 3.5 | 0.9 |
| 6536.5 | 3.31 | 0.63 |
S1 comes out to 3.8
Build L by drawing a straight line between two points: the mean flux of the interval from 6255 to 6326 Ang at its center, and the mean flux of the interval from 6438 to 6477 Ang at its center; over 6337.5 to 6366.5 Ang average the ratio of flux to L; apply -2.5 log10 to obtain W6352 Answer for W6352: 0.18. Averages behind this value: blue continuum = 4.6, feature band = 3.7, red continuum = 3.97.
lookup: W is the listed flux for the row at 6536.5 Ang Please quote 3.31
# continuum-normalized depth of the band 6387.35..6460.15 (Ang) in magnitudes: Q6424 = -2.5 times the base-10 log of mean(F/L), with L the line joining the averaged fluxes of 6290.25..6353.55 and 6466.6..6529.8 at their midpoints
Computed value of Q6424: 0.089 mag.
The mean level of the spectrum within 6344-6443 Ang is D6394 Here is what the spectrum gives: 3.78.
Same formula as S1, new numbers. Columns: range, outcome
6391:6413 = 4.01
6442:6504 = 4.05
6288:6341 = 4.17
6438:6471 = 3.88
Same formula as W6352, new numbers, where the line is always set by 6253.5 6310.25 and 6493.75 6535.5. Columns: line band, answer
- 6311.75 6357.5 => 0.17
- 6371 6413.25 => 0.13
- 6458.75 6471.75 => 0.02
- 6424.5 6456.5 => 0.16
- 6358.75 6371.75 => 0.21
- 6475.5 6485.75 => 0.00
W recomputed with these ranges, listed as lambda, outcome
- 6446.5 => 2.62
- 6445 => 4.05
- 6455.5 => 3.37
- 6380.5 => 4.5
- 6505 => 4.11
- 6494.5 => 3.73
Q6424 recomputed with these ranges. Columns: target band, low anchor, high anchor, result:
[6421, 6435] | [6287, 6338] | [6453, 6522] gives 0.15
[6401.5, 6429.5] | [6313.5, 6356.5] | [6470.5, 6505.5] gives 0.07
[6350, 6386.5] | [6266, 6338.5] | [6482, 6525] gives 0.14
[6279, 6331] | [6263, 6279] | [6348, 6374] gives 0.00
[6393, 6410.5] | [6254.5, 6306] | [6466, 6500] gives 0.13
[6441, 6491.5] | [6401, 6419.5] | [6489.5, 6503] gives 0.03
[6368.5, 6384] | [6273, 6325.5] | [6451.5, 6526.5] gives 0.08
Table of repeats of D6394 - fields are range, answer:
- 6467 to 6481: 4.31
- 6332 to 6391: 3.73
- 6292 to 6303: 4.56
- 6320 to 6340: 4.05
